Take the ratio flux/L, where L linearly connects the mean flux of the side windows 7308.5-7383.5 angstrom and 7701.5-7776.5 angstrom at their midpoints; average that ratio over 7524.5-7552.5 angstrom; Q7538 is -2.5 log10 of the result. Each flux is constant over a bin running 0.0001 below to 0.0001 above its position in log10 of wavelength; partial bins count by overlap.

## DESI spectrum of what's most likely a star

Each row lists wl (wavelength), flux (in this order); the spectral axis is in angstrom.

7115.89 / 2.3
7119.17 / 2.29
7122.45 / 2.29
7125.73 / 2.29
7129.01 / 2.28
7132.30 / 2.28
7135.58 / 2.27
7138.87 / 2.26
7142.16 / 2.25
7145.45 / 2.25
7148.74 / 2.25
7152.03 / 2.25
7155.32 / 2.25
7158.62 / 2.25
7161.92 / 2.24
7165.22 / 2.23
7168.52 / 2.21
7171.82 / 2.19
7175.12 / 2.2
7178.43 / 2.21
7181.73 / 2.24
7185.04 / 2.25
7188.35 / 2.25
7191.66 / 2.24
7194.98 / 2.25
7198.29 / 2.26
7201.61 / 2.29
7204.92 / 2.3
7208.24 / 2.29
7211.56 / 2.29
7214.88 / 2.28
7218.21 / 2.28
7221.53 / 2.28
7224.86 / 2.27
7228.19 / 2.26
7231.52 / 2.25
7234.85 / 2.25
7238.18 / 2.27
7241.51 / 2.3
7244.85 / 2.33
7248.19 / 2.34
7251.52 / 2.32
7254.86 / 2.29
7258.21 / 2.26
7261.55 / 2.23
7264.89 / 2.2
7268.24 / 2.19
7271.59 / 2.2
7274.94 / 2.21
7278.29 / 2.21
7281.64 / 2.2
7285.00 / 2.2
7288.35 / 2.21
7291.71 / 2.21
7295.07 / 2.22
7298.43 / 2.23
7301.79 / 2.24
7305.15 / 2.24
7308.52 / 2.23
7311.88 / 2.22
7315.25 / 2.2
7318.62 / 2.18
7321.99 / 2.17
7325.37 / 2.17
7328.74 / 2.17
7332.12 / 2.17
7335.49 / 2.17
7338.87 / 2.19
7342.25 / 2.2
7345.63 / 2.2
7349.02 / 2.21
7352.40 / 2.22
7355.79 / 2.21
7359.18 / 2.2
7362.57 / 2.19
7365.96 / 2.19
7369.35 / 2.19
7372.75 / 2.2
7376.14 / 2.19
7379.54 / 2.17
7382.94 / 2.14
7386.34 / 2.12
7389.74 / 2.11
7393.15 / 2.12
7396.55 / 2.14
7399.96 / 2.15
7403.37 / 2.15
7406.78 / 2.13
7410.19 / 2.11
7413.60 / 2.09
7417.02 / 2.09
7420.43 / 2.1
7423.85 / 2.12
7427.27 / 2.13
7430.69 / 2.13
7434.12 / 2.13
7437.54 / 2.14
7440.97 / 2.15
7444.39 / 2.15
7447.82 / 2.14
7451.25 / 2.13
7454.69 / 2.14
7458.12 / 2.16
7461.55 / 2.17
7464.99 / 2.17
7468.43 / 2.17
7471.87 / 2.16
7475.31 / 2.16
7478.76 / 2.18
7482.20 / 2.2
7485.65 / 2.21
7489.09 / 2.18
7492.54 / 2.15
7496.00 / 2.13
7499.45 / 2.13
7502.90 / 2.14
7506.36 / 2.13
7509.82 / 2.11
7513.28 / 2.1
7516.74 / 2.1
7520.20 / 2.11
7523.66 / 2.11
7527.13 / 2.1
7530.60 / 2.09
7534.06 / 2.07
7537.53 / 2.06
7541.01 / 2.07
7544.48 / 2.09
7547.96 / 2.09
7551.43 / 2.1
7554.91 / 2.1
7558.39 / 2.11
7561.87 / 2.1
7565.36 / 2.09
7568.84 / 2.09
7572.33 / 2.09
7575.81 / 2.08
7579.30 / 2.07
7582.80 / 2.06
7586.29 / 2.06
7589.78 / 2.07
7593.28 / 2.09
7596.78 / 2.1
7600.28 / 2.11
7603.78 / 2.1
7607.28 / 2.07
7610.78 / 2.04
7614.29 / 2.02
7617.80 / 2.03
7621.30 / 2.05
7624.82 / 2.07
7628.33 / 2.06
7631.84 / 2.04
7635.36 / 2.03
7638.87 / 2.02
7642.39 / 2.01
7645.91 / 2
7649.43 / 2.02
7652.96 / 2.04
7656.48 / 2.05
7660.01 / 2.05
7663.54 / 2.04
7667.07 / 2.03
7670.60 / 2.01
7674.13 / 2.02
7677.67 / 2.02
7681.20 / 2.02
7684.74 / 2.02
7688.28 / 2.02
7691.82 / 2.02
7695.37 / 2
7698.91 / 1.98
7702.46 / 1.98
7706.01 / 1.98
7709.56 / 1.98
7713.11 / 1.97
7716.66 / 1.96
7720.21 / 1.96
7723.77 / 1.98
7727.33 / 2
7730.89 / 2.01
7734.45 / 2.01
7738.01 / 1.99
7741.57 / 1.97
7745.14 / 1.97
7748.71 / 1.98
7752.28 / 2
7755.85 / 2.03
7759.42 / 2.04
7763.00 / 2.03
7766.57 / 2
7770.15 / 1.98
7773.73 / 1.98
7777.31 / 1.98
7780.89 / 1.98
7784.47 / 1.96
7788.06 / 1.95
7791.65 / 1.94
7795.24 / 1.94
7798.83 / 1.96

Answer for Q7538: 0.004 mag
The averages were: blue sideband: 2.19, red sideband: 1.99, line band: 2.08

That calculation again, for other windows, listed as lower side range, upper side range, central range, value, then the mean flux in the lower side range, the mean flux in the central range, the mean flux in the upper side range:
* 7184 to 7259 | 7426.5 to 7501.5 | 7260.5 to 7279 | 0.02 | 2.28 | 2.21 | 2.16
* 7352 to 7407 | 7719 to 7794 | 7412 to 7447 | 0.01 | 2.17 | 2.12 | 1.99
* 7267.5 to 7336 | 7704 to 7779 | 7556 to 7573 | -0.01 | 2.2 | 2.1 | 1.99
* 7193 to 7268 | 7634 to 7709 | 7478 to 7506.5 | -0.02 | 2.27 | 2.16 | 2.02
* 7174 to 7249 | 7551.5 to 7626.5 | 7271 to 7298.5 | 0.01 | 2.27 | 2.21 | 2.08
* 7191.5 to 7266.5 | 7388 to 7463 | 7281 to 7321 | 0.00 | 2.28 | 2.21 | 2.13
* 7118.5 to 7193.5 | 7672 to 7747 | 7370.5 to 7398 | 0.00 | 2.25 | 2.15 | 1.99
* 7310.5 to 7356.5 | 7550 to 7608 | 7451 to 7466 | -0.01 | 2.19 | 2.16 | 2.09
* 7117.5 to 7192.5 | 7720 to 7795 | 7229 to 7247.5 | -0.03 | 2.25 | 2.28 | 1.99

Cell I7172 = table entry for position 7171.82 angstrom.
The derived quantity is 2.19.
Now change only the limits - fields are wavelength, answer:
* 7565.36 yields 2.09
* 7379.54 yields 2.17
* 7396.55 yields 2.14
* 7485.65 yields 2.21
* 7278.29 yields 2.21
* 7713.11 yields 1.97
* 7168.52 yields 2.21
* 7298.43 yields 2.23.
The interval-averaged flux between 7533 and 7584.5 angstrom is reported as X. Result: 2.08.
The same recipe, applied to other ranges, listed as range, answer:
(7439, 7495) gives 2.16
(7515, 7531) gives 2.1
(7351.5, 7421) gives 2.15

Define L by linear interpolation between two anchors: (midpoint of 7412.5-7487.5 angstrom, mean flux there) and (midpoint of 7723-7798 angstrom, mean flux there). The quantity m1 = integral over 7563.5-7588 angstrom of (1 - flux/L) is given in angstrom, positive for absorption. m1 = 0.1 angstrom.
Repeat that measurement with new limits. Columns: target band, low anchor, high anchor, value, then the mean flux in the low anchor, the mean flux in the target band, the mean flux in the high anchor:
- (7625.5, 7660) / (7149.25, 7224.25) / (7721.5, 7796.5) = 0.14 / 2.25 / 2.03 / 1.99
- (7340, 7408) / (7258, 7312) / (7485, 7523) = 0.34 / 2.22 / 2.17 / 2.13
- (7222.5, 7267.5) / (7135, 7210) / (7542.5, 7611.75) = -1.12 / 2.25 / 2.27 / 2.09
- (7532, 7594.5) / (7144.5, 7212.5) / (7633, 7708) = -0.47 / 2.25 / 2.08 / 2.02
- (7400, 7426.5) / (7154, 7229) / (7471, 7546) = 0.59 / 2.25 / 2.12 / 2.13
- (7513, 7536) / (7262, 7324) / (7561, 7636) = 0.07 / 2.21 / 2.1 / 2.07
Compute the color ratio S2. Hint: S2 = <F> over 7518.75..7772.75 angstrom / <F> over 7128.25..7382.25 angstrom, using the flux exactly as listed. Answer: 0.91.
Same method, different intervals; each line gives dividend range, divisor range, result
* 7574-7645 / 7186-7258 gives 0.90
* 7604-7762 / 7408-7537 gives 0.94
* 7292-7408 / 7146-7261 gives 0.97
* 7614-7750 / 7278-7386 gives 0.92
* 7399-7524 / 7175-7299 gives 0.95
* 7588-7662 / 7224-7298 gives 0.91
